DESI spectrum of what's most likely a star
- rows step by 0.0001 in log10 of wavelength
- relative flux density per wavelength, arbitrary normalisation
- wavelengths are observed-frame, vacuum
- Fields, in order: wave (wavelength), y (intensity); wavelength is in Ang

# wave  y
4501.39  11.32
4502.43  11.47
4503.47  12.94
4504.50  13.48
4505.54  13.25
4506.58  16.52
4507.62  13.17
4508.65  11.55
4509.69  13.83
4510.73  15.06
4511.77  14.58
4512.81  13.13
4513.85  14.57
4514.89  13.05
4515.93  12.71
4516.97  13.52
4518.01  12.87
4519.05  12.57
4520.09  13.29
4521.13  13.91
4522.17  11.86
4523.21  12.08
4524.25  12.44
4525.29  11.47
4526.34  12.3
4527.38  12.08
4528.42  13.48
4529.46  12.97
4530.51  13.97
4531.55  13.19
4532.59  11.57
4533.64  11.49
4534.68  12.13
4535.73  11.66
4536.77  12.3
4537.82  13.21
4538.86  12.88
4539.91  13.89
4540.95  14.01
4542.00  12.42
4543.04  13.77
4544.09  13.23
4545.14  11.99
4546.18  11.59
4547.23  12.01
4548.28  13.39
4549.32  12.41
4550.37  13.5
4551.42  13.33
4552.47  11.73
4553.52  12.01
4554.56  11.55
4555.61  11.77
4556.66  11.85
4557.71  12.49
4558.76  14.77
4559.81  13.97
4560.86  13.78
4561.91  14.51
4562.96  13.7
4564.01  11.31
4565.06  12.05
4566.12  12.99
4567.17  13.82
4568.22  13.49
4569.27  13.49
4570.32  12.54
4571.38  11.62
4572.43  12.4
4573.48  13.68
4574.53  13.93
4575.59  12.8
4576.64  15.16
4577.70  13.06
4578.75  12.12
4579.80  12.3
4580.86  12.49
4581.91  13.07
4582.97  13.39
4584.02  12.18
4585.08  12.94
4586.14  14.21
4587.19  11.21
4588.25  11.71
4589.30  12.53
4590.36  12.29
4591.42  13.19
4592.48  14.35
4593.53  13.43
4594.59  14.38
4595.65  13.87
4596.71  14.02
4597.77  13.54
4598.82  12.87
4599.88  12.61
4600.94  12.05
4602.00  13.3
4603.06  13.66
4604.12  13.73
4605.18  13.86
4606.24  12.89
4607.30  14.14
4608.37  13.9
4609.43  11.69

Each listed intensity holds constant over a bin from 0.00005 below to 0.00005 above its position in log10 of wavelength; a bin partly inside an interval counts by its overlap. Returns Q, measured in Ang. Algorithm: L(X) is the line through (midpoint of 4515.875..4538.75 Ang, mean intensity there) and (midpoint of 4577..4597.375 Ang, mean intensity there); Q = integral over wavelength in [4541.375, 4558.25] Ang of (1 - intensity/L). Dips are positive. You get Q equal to 0.40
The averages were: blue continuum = 12.6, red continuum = 13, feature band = 12.5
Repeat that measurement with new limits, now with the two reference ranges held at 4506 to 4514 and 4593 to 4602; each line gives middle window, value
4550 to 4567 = 1.0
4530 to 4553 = 1.8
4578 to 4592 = 0.9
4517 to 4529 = 1.1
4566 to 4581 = 0.5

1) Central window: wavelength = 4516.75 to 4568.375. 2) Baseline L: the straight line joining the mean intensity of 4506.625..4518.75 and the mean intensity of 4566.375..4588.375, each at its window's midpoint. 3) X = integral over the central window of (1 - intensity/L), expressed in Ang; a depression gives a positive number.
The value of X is 2.01 Ang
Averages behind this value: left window 13.6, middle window 12.8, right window 13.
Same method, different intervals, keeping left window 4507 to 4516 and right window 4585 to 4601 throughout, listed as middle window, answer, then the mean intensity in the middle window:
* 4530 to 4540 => 0.7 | 12.6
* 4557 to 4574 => 0.2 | 13.1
